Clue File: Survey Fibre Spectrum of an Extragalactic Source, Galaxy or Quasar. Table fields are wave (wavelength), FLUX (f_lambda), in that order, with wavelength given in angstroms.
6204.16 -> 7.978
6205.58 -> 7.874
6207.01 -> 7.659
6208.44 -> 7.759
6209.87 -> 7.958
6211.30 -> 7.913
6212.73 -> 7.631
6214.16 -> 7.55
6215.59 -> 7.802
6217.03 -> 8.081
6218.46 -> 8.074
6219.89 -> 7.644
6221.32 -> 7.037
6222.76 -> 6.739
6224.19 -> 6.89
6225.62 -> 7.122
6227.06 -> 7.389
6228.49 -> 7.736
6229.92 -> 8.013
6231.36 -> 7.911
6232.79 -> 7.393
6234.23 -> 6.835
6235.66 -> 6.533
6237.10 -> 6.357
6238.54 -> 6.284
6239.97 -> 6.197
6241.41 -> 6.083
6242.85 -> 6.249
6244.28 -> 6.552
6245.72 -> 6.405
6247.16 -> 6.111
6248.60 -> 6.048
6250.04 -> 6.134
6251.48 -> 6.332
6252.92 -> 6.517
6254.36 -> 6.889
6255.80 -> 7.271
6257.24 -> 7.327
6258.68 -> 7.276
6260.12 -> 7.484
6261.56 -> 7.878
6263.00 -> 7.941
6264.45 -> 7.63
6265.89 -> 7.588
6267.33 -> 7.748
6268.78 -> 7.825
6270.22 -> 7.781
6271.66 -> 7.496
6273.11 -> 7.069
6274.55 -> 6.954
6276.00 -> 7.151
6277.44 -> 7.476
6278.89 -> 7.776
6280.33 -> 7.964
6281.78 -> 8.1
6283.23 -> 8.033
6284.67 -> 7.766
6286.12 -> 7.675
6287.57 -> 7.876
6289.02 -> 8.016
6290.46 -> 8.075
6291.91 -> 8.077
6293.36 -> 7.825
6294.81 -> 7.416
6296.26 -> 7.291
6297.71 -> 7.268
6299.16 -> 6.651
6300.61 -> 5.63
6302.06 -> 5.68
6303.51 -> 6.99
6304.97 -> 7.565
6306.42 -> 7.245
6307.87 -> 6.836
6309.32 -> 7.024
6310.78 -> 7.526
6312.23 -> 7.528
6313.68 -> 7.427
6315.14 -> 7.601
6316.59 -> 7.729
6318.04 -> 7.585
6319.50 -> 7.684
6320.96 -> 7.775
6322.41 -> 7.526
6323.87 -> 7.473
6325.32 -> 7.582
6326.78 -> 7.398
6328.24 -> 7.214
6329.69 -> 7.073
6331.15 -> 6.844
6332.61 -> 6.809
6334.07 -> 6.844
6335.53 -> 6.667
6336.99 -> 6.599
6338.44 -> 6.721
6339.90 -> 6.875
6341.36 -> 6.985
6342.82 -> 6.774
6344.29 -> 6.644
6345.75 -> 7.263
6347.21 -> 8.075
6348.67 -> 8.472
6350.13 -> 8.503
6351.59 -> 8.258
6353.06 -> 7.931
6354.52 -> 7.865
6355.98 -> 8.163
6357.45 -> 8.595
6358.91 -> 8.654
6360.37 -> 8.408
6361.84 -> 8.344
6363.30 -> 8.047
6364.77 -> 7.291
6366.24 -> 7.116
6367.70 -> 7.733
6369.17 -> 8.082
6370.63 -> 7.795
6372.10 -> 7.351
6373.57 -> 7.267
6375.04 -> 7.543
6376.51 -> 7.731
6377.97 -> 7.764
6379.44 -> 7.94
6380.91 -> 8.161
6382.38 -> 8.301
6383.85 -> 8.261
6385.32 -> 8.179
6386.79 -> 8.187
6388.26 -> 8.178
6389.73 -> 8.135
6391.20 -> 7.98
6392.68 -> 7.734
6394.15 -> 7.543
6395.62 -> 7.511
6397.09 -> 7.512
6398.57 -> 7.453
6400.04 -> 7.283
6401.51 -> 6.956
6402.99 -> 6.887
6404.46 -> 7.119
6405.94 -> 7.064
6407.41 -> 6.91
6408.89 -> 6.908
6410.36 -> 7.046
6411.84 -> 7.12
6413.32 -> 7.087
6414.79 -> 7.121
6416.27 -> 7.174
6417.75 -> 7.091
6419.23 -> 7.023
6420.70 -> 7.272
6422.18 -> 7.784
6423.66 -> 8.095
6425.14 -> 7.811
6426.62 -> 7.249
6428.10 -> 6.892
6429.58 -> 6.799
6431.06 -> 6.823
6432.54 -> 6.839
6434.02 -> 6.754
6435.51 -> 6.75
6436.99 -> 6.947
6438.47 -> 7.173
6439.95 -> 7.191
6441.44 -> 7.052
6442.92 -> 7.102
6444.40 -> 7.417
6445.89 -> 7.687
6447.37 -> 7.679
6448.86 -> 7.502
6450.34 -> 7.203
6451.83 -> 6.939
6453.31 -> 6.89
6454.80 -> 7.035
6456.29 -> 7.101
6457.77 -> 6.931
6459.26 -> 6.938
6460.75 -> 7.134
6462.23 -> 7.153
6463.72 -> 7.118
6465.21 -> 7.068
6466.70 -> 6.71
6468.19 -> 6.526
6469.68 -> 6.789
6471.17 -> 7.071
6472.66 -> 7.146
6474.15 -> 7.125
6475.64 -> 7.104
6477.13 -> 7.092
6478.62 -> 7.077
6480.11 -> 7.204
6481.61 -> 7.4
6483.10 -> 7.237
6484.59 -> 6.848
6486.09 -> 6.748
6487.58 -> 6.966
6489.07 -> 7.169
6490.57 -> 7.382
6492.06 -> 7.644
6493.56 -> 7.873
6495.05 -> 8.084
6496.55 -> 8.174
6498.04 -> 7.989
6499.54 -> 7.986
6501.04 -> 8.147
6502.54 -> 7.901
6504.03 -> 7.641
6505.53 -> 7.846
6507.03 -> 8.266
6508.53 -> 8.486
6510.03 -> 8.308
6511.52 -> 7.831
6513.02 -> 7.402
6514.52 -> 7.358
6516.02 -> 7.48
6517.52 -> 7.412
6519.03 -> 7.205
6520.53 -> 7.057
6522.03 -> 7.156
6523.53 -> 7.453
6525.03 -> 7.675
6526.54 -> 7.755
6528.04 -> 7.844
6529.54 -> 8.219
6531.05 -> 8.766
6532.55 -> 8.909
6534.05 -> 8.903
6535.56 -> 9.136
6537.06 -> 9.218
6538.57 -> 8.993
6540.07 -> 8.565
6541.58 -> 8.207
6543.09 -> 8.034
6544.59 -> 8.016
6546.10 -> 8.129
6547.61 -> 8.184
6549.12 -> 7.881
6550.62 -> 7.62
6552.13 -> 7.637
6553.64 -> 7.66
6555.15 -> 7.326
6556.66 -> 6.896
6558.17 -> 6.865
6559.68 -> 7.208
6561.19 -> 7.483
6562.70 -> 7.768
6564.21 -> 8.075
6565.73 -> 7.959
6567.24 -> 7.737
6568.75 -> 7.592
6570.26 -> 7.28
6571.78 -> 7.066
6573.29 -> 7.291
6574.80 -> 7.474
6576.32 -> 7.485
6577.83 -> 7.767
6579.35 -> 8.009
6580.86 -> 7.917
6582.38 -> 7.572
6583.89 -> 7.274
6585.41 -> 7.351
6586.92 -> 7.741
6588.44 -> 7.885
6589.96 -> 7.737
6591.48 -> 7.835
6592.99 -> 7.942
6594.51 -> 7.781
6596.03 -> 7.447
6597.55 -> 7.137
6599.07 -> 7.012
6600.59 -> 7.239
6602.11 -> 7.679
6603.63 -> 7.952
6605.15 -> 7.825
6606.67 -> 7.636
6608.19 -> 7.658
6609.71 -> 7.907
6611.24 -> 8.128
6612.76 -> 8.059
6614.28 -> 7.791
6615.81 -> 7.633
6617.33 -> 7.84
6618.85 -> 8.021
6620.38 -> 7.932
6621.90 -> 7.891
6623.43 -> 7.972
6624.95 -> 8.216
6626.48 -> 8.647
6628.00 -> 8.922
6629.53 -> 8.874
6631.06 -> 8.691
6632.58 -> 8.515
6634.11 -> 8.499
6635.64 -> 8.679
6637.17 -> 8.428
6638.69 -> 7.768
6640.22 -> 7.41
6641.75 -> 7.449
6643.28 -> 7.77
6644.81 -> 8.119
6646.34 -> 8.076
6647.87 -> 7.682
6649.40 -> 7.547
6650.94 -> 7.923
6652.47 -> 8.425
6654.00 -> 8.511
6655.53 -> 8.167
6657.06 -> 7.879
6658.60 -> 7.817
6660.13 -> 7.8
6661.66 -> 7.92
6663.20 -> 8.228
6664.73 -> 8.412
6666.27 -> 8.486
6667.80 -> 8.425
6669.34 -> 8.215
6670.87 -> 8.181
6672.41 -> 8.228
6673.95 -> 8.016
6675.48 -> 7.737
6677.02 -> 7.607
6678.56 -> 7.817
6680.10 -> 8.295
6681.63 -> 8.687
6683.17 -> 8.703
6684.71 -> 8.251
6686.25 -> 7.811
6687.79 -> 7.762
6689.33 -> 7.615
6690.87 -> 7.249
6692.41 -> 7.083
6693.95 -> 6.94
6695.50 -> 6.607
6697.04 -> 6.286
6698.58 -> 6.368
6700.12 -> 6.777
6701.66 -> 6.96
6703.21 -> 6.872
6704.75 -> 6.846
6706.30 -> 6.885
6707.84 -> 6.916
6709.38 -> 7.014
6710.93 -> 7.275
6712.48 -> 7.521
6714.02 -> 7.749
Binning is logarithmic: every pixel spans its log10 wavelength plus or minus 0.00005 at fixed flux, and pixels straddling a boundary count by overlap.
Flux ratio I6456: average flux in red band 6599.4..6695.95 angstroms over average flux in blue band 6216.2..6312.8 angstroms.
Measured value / 1.11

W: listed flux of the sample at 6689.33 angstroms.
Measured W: 7.615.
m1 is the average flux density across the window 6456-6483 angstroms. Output 7.04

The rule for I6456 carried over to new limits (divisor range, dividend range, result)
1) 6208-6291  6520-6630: 1.08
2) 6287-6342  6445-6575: 1.05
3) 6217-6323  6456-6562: 1.05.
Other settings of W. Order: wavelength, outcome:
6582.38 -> 7.572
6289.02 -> 8.016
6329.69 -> 7.073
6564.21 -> 8.075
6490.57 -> 7.382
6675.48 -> 7.737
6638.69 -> 7.768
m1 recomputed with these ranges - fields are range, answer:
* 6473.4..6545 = 7.8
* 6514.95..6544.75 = 8.09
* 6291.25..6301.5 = 7.14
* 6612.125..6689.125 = 8.11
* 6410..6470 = 7.12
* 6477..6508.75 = 7.59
